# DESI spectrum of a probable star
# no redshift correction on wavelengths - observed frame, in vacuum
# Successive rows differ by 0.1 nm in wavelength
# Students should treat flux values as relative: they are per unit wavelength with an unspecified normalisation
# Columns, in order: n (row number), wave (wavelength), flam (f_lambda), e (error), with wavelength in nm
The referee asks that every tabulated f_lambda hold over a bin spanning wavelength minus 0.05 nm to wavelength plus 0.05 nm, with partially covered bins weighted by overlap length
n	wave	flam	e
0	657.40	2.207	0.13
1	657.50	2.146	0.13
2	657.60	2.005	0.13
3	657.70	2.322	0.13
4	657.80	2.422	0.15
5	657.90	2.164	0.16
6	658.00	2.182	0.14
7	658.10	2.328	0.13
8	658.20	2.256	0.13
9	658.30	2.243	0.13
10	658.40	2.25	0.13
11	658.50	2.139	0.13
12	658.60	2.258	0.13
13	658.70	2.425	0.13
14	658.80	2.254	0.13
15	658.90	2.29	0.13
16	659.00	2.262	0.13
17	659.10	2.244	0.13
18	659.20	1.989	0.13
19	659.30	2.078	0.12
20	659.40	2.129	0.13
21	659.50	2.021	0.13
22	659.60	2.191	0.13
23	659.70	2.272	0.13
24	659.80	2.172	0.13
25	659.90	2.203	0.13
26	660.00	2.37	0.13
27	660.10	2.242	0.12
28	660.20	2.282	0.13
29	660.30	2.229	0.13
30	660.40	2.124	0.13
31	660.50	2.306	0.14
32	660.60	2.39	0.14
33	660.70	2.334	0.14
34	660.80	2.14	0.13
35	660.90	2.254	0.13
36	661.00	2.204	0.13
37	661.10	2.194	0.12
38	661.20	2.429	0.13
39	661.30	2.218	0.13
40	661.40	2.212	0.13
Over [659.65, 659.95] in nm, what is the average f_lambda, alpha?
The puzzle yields 2.22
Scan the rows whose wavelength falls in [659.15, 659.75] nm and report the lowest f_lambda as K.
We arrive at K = 1.989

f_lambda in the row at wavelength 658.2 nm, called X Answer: 2.256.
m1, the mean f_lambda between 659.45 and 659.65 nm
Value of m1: 2.11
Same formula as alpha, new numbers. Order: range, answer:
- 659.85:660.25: 2.27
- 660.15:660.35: 2.26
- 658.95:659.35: 2.14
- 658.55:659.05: 2.3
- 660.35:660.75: 2.29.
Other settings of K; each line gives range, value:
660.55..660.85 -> 2.14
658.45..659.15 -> 2.139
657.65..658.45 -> 2.164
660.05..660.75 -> 2.124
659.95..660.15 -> 2.242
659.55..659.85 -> 2.172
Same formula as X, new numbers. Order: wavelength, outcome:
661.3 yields 2.218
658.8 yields 2.254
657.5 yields 2.146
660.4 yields 2.124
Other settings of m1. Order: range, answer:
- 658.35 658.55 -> 2.19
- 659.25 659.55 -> 2.08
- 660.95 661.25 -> 2.28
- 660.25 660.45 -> 2.18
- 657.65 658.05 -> 2.27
